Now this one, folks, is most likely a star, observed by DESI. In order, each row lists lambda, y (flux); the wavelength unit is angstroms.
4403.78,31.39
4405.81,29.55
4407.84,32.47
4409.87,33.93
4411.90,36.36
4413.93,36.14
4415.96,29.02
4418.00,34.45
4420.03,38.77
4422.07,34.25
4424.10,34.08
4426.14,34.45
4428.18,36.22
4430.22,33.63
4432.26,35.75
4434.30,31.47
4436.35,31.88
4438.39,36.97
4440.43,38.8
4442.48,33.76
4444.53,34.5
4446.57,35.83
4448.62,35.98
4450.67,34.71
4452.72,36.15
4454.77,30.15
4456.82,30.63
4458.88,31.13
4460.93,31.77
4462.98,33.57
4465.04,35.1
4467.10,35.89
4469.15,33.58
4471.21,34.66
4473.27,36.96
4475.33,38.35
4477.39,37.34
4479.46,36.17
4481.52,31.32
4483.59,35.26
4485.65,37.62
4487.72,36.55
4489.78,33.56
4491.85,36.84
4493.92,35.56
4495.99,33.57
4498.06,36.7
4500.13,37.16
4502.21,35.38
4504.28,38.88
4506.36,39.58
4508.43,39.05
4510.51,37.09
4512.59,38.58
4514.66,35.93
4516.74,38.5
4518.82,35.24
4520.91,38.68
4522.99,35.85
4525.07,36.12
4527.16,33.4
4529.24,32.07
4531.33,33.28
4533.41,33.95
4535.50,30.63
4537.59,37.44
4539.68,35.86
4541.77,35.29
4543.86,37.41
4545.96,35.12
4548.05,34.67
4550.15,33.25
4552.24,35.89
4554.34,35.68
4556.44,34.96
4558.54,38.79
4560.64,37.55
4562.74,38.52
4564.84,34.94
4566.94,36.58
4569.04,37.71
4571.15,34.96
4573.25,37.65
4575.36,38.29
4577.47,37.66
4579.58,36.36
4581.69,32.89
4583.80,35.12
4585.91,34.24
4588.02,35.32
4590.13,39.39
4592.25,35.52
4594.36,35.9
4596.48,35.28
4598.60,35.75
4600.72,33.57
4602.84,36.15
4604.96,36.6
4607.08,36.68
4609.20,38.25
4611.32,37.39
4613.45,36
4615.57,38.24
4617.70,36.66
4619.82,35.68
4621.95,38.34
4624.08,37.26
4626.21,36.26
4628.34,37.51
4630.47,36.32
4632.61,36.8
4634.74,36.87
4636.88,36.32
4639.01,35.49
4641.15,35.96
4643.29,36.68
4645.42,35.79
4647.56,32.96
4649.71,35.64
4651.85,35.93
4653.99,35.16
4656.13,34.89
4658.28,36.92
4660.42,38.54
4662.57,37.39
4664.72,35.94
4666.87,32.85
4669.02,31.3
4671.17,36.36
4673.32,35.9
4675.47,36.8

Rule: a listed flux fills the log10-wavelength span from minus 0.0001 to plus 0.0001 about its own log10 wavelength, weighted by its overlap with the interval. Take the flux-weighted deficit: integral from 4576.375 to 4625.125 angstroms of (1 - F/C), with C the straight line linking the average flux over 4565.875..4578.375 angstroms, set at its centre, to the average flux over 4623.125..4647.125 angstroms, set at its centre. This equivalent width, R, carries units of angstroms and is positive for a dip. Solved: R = 0.68 angstroms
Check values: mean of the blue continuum 37.1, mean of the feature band 36.3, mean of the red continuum 36.4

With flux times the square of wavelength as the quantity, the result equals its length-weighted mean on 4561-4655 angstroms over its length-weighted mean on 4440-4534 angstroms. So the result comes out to 1.08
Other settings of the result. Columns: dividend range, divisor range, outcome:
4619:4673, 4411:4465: 1.15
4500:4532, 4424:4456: 1.09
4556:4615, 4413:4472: 1.13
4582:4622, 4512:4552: 1.06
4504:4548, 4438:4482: 1.07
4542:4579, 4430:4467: 1.12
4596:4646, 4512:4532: 1.07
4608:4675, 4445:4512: 1.10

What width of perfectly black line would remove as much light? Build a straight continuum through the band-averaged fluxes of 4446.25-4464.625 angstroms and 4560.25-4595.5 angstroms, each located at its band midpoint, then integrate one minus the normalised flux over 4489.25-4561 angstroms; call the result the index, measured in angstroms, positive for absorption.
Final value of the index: -1.9 angstroms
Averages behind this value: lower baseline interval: 33.3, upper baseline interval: 36.4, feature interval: 35.9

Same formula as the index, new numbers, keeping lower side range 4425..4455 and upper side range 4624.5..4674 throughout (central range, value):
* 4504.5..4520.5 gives -1.21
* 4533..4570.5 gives -0.49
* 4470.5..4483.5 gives -0.30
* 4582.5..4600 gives -0.09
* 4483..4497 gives -0.21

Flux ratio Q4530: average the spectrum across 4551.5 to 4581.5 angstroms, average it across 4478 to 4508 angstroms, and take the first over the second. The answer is 1.0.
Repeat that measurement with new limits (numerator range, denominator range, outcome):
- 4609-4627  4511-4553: 1.05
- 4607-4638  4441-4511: 1.05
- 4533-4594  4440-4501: 1.03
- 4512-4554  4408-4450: 1.02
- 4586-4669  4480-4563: 1.01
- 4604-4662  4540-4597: 1.01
